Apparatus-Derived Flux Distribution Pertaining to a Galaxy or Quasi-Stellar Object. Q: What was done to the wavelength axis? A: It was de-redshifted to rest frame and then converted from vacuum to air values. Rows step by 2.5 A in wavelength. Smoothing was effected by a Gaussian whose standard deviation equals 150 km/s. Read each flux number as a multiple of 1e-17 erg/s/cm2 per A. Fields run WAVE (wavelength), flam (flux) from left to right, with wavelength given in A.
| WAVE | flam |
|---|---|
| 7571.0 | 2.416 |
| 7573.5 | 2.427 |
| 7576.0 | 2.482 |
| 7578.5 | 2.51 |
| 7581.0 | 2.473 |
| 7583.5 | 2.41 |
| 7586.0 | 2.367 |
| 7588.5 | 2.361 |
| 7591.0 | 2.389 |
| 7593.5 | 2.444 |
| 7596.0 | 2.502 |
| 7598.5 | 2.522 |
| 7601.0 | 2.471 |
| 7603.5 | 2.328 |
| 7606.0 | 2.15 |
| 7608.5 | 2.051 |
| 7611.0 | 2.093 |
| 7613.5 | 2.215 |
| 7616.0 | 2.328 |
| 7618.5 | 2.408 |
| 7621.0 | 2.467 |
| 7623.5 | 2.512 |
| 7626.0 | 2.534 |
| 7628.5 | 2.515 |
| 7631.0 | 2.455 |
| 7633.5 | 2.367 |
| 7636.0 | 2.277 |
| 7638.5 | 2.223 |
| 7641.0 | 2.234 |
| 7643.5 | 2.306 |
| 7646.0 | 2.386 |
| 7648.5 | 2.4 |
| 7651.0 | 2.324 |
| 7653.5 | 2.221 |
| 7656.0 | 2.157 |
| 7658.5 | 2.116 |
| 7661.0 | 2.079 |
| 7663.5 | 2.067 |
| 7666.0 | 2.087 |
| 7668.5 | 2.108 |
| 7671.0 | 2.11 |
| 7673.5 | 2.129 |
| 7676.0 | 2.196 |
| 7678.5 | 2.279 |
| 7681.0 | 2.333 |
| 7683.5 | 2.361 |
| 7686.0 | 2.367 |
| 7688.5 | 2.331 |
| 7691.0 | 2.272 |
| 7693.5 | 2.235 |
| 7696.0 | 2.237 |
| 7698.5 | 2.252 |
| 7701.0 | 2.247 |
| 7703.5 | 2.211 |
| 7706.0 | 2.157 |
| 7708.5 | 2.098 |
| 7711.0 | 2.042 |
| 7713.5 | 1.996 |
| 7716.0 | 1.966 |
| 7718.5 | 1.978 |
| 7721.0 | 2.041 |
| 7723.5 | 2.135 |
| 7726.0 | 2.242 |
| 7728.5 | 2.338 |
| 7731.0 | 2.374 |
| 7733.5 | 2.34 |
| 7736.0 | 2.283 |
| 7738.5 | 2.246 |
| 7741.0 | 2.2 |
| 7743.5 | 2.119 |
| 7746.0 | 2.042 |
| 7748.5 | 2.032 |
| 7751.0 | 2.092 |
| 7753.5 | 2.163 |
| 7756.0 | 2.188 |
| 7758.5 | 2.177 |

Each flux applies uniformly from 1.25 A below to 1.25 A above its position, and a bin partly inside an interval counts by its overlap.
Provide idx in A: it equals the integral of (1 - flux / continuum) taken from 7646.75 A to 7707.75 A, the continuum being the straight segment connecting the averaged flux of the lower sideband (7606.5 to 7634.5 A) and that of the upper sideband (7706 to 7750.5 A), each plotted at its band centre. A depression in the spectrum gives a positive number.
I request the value 0.6 A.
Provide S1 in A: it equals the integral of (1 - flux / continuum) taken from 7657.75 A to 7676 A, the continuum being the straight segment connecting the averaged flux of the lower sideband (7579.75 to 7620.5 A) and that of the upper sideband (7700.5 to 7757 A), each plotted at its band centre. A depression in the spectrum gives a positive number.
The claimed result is 1.1 A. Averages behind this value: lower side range 2.35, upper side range 2.15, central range 2.11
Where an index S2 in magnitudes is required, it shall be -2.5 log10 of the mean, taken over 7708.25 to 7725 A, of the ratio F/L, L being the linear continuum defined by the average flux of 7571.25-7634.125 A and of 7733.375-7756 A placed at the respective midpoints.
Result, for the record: 0.09 mag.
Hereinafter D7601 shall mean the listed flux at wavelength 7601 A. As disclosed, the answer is 2.471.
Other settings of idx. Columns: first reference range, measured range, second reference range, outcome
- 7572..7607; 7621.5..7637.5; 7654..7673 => -1.3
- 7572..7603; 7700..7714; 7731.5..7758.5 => 0.7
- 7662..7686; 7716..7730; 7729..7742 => 0.9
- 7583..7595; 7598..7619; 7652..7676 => 0.5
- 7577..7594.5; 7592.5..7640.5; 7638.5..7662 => -0.4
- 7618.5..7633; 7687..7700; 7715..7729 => -0.3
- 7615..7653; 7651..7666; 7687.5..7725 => 1.0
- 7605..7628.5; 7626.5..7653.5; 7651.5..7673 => -1.6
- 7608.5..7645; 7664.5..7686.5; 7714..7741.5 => 0.5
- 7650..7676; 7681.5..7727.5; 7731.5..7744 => 0.5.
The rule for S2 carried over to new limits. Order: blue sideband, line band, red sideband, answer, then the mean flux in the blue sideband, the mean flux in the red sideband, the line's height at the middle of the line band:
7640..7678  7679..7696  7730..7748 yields -0.05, 2.2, 2.22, 2.2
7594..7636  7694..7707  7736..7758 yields 0.00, 2.37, 2.15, 2.22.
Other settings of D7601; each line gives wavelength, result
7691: 2.272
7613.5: 2.215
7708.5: 2.098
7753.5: 2.163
